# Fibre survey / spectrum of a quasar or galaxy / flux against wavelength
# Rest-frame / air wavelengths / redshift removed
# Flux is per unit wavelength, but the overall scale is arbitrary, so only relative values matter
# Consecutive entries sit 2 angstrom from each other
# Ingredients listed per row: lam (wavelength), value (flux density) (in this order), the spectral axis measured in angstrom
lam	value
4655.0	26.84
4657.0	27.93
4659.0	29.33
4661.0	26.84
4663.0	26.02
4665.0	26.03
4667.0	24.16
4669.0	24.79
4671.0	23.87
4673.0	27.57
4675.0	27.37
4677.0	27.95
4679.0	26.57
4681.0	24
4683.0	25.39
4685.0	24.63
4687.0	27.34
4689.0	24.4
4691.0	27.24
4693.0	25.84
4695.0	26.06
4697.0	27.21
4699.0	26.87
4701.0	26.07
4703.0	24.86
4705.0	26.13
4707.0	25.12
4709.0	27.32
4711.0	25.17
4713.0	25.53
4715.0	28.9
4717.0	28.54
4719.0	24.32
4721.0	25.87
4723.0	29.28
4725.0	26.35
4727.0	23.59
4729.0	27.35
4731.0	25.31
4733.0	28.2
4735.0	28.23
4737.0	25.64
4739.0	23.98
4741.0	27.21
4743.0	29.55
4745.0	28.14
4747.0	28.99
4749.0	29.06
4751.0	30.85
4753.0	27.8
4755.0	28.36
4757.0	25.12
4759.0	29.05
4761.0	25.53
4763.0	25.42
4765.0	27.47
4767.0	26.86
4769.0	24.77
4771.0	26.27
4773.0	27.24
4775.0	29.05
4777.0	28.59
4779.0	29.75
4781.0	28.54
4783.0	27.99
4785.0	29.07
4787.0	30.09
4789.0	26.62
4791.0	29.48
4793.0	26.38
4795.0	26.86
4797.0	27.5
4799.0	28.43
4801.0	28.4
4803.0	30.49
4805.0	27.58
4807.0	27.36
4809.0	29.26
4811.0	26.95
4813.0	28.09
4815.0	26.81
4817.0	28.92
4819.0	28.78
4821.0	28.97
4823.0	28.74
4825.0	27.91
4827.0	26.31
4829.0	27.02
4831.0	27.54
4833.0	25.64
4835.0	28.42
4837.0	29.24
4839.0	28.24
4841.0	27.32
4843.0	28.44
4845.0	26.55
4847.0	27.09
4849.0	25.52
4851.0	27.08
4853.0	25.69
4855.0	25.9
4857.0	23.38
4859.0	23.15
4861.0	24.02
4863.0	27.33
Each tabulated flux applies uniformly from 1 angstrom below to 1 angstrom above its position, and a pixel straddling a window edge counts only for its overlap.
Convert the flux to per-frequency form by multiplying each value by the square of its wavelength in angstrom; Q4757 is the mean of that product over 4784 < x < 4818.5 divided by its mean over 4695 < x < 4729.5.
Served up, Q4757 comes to 1.11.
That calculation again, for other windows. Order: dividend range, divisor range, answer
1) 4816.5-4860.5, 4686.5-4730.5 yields 1.08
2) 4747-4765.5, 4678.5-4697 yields 1.11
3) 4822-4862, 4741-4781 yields 0.99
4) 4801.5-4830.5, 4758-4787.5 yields 1.03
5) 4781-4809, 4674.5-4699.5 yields 1.13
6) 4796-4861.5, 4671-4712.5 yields 1.11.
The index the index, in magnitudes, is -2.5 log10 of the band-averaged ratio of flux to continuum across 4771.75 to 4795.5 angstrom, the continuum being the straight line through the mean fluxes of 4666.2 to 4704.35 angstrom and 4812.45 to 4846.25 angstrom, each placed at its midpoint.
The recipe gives -0.04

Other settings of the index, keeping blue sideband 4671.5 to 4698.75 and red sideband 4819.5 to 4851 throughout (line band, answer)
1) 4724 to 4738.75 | 0.016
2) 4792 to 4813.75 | -0.027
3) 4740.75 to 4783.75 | -0.036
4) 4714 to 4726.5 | -0.021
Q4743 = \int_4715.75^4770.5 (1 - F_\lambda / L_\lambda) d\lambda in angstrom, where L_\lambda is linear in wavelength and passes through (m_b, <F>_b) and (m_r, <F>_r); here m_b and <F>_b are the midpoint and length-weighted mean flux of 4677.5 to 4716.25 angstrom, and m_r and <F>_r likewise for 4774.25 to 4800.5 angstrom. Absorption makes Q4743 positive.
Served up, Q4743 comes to 0.31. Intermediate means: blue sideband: 26.1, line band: 27.1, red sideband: 28.3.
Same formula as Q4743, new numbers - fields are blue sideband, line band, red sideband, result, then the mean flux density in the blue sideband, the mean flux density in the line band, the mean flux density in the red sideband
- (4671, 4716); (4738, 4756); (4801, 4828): -0.76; 26.2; 28.2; 28.2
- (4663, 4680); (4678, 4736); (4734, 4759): 1.31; 26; 26.3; 27.8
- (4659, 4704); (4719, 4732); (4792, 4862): 0.13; 26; 26.1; 27.3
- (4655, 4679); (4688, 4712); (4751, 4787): 0.78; 26.5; 26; 27.6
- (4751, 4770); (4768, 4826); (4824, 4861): -2.84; 26.9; 28.1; 26.6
